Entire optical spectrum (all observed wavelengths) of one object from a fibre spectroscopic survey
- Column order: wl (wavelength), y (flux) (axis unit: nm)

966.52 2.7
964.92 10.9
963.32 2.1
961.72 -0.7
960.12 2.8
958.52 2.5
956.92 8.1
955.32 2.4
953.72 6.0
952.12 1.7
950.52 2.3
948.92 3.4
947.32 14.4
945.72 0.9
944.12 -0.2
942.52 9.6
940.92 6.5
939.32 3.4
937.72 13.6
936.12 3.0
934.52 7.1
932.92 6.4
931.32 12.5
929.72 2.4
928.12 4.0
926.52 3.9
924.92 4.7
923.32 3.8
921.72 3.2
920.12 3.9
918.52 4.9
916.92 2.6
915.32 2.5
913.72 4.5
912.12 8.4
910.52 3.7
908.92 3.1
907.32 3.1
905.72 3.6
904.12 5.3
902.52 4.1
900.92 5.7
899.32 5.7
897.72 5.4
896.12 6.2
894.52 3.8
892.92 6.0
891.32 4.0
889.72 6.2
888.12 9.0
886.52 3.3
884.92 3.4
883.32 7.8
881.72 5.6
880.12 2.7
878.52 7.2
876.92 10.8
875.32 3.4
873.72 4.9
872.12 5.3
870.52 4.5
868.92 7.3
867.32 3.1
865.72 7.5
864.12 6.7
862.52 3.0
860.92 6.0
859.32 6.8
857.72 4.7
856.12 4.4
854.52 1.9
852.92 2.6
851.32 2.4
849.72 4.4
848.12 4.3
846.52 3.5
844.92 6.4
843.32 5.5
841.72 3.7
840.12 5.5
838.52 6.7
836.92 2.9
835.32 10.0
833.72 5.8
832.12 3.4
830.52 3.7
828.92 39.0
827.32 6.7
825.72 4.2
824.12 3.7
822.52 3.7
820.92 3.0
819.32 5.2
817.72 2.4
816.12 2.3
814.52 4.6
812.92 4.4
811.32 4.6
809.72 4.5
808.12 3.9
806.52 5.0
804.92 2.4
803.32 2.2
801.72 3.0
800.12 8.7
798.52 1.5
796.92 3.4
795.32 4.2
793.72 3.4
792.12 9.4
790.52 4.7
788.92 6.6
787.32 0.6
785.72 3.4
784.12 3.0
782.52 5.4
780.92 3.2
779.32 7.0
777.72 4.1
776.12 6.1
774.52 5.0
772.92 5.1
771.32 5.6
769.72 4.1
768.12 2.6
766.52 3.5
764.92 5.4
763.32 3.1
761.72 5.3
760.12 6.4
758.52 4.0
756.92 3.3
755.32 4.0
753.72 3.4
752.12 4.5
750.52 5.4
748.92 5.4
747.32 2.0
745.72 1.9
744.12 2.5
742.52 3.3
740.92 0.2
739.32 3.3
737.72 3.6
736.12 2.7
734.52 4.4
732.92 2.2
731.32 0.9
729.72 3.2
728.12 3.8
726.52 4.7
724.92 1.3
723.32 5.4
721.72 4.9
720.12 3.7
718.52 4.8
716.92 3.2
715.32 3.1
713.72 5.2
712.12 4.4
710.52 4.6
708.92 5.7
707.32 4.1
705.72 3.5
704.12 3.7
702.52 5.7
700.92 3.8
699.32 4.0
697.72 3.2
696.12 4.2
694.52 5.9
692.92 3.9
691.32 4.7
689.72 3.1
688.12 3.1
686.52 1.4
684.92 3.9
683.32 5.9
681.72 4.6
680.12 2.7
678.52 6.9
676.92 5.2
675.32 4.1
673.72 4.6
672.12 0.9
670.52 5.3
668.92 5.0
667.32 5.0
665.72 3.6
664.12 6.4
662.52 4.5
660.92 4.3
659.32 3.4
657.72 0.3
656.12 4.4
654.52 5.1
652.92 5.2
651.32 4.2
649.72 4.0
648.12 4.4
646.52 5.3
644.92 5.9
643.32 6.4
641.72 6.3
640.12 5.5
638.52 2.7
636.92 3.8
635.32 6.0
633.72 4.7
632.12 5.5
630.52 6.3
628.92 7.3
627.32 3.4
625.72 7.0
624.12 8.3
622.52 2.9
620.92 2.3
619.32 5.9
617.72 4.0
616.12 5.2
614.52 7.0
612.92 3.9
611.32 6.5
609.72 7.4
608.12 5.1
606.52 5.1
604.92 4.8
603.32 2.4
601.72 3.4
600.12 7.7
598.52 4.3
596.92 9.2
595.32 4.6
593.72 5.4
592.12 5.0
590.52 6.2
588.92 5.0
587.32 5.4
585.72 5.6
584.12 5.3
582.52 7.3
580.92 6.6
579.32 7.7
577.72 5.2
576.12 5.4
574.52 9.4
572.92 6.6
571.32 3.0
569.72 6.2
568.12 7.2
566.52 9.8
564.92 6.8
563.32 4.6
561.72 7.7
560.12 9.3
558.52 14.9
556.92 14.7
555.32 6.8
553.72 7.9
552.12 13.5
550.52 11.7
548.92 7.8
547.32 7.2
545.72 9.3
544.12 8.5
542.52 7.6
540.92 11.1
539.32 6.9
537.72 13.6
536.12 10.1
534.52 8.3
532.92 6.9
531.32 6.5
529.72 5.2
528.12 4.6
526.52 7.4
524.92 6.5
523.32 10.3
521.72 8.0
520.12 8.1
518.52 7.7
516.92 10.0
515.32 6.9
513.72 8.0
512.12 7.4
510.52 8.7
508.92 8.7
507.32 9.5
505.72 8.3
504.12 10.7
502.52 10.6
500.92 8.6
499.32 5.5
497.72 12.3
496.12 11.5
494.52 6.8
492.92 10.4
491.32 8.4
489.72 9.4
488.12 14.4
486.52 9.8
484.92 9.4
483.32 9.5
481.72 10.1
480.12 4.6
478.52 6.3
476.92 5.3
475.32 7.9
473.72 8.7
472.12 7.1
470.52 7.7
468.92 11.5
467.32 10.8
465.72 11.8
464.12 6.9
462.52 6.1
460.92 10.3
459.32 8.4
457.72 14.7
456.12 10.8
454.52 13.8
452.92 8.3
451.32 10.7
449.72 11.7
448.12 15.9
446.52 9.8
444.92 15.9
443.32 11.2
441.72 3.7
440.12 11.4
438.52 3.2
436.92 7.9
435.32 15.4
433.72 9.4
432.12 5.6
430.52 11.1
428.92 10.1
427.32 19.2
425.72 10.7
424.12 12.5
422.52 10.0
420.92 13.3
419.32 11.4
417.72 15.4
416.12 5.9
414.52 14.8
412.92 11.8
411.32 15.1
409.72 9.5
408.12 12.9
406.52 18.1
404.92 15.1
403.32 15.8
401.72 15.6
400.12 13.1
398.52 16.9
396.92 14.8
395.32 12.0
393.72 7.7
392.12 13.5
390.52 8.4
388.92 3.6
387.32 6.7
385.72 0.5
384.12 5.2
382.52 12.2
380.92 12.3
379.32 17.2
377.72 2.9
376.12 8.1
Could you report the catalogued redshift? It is 1.223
